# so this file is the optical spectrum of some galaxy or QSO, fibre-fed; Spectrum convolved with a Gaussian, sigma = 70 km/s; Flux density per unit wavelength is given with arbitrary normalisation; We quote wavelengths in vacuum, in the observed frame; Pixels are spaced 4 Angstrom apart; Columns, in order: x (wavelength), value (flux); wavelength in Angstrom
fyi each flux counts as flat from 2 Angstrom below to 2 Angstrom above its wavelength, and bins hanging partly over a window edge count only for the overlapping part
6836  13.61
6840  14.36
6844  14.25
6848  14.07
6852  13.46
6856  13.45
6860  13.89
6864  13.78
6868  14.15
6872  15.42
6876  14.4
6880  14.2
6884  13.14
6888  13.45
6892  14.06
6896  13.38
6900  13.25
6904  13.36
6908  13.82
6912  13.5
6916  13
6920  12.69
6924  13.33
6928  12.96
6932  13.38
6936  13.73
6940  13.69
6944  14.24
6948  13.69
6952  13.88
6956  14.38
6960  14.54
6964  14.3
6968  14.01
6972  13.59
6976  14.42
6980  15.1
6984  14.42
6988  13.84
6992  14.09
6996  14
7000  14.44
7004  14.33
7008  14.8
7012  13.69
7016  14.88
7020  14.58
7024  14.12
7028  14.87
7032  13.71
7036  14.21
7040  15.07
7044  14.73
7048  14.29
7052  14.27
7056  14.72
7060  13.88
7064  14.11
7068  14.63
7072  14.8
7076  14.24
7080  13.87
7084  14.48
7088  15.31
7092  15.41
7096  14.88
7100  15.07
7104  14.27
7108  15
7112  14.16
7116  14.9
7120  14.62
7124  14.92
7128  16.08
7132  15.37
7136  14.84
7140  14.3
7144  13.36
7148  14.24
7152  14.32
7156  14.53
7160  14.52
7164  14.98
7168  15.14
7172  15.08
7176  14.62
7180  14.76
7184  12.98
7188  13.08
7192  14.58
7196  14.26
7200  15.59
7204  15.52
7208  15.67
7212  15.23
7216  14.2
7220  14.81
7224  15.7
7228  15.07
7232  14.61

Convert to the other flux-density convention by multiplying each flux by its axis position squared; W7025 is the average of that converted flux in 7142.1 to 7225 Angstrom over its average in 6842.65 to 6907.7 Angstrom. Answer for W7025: 1.2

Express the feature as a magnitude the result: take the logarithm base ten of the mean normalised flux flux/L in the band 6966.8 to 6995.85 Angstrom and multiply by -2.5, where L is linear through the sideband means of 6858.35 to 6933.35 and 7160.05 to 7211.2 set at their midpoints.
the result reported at -0.02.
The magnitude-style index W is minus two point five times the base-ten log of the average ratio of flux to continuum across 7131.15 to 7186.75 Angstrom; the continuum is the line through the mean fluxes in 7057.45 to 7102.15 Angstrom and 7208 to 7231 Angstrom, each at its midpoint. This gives 0.029 mag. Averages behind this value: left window 14.6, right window 15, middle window 14.5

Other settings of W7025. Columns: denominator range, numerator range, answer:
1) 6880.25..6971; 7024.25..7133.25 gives 1.12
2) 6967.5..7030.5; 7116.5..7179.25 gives 1.07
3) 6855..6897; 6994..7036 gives 1.07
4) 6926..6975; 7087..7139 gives 1.13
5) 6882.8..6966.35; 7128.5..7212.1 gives 1.15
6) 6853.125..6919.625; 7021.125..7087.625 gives 1.10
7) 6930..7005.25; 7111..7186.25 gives 1.09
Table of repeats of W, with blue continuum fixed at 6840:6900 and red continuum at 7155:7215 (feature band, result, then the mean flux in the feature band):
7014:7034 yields -0.01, 14.4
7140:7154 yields 0.04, 14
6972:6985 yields -0.02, 14.5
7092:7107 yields -0.03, 14.8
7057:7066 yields 0.02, 14.1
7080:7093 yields -0.03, 14.9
